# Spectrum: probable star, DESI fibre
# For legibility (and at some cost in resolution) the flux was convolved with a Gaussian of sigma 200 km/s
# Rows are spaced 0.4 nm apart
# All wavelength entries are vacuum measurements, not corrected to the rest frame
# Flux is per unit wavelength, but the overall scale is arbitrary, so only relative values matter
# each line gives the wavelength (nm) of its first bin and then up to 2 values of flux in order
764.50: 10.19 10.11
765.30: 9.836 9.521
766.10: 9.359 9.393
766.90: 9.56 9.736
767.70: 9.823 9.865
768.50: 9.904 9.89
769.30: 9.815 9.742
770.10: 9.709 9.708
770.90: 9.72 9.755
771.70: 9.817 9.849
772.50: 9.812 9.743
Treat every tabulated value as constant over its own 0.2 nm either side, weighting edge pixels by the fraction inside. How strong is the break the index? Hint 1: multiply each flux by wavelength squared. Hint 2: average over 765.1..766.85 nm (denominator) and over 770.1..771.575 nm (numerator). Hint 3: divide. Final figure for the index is 1.03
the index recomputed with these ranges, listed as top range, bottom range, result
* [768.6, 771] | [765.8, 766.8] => 1.05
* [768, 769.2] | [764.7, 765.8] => 1.01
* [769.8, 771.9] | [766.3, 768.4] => 1.01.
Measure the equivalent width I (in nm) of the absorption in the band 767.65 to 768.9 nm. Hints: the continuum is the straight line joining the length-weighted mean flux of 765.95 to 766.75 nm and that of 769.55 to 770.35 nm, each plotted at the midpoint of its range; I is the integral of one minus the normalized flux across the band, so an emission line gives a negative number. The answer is -0.040 nm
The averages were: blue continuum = 9.39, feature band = 9.87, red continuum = 9.72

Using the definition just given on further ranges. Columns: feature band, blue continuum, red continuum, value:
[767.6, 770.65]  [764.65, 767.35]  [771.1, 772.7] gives -0.023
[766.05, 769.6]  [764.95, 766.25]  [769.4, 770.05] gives -0.008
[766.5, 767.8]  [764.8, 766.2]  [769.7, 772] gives 0.009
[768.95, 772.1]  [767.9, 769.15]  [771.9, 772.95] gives 0.026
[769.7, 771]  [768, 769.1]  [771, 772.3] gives 0.016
